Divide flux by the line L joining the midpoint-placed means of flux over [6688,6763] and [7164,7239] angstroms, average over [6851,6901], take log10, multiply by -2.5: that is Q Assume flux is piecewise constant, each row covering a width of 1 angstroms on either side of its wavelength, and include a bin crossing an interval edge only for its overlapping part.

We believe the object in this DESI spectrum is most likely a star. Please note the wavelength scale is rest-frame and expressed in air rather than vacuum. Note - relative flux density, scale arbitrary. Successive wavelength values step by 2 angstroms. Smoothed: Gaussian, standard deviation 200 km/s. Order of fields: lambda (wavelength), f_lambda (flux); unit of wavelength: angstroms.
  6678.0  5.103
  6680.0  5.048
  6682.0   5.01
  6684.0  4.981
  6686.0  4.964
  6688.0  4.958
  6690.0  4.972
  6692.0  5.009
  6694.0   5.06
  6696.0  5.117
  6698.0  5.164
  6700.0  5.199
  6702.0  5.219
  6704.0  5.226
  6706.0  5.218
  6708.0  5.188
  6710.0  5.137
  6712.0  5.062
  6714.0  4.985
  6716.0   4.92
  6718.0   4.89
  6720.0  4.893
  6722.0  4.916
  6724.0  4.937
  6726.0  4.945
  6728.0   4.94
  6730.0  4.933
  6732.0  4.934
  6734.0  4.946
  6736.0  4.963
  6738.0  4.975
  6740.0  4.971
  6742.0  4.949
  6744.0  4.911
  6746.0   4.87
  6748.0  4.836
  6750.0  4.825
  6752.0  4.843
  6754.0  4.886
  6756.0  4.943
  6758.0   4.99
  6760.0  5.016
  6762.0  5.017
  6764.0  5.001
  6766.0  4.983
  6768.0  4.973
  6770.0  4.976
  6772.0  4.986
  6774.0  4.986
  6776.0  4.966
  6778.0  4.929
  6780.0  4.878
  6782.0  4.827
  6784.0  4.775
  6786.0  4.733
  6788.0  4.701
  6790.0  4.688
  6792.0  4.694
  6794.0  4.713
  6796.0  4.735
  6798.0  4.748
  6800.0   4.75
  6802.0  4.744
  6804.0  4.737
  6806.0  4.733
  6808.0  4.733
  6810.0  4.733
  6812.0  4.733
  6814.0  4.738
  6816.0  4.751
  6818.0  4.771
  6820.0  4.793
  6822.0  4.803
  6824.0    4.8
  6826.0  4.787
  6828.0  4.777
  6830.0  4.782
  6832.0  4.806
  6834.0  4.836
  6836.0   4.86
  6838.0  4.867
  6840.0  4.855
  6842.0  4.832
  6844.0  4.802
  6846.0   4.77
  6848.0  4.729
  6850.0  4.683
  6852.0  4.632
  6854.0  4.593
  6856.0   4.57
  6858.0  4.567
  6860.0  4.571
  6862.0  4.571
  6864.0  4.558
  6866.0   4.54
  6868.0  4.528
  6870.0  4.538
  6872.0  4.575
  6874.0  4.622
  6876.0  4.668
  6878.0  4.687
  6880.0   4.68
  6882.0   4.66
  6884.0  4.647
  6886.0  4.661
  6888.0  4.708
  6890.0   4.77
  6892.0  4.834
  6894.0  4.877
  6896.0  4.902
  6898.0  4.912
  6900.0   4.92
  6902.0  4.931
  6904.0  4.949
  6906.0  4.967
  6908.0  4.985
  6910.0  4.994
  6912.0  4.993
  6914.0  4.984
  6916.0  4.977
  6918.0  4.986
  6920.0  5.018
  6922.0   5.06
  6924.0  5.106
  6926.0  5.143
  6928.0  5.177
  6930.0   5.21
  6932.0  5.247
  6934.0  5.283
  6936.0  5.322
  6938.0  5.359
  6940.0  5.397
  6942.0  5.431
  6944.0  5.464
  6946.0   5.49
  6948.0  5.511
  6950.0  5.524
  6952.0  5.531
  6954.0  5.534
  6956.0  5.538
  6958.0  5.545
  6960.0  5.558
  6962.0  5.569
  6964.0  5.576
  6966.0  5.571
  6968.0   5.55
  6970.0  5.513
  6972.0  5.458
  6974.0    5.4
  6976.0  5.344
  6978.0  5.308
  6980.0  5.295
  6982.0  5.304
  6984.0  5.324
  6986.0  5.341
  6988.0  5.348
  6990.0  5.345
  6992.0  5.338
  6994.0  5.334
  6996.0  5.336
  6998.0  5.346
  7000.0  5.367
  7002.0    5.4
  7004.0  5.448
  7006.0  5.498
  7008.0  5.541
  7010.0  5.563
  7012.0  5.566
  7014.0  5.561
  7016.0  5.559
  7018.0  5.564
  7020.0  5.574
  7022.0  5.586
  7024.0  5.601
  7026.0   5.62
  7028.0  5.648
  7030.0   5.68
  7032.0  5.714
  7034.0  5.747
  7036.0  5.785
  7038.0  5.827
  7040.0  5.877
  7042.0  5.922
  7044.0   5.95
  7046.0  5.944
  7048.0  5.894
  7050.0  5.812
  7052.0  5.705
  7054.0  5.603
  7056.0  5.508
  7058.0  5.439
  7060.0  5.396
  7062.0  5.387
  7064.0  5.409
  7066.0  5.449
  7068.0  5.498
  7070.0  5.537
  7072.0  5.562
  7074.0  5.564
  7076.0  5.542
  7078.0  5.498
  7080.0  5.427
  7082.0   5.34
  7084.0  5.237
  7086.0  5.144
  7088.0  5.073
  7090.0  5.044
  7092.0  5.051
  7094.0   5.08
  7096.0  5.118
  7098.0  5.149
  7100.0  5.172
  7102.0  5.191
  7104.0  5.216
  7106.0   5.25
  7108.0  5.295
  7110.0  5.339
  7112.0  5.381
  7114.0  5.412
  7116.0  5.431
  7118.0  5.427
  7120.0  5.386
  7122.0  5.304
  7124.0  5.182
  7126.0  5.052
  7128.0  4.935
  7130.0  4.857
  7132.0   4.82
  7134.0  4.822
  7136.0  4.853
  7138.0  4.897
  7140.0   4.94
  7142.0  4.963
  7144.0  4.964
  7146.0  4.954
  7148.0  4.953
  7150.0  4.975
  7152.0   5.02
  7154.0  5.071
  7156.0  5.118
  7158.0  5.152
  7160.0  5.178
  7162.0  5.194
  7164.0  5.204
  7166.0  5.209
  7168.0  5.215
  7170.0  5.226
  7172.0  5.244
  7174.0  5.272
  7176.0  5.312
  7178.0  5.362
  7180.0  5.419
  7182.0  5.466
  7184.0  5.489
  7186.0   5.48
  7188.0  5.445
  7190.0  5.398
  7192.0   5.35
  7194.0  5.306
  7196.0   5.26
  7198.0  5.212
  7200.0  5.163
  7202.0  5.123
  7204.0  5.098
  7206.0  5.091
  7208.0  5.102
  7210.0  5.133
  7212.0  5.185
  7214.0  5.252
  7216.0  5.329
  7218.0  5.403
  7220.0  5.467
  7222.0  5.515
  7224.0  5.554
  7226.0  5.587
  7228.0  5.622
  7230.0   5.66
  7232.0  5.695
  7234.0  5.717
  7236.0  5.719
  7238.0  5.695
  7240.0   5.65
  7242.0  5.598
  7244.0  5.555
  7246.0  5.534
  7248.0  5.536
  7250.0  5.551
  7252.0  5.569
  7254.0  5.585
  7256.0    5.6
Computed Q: 0.10 mag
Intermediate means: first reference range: 4.99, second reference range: 5.37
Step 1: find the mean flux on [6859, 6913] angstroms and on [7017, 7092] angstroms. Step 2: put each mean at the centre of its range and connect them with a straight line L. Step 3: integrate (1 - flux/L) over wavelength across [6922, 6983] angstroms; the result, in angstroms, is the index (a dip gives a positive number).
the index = -4.0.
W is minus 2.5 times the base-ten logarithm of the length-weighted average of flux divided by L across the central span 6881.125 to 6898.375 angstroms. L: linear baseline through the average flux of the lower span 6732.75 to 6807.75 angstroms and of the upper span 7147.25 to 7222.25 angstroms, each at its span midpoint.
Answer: 0.05 mag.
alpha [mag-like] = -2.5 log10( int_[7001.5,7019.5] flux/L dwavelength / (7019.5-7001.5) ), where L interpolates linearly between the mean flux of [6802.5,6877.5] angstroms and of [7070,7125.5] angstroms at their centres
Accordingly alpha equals -0.088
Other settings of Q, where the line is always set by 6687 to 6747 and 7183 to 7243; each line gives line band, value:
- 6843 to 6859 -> 0.10 mag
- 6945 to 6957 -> -0.06 mag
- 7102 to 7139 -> 0.04 mag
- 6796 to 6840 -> 0.07 mag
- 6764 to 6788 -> 0.03 mag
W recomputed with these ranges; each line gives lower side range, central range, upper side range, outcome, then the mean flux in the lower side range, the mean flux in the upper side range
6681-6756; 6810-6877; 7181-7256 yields 0.09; 4.99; 5.44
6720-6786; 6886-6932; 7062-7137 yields 0.02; 4.93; 5.25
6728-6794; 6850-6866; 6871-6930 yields 0.07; 4.9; 4.88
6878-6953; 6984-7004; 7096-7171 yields -0.06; 5.07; 5.13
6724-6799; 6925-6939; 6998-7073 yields 0.02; 4.89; 5.61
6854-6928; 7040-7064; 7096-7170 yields -0.14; 4.8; 5.13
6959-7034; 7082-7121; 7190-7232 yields 0.04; 5.48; 5.33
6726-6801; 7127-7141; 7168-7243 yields 0.09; 4.89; 5.39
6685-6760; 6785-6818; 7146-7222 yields 0.07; 4.99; 5.24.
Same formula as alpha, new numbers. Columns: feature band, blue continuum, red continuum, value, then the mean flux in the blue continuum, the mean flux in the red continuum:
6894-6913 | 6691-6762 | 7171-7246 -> 0.04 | 5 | 5.41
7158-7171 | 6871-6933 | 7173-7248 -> 0.03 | 4.9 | 5.41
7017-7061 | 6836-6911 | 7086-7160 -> -0.15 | 4.74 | 5.11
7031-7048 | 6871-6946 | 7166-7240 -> -0.14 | 4.98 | 5.38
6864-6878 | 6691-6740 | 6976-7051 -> 0.16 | 5.03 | 5.56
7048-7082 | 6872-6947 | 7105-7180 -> -0.09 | 4.99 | 5.14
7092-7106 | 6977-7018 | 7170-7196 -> 0.05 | 5.41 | 5.37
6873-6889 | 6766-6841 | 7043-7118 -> 0.07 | 4.81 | 5.41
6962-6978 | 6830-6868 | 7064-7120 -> -0.10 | 4.7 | 5.32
